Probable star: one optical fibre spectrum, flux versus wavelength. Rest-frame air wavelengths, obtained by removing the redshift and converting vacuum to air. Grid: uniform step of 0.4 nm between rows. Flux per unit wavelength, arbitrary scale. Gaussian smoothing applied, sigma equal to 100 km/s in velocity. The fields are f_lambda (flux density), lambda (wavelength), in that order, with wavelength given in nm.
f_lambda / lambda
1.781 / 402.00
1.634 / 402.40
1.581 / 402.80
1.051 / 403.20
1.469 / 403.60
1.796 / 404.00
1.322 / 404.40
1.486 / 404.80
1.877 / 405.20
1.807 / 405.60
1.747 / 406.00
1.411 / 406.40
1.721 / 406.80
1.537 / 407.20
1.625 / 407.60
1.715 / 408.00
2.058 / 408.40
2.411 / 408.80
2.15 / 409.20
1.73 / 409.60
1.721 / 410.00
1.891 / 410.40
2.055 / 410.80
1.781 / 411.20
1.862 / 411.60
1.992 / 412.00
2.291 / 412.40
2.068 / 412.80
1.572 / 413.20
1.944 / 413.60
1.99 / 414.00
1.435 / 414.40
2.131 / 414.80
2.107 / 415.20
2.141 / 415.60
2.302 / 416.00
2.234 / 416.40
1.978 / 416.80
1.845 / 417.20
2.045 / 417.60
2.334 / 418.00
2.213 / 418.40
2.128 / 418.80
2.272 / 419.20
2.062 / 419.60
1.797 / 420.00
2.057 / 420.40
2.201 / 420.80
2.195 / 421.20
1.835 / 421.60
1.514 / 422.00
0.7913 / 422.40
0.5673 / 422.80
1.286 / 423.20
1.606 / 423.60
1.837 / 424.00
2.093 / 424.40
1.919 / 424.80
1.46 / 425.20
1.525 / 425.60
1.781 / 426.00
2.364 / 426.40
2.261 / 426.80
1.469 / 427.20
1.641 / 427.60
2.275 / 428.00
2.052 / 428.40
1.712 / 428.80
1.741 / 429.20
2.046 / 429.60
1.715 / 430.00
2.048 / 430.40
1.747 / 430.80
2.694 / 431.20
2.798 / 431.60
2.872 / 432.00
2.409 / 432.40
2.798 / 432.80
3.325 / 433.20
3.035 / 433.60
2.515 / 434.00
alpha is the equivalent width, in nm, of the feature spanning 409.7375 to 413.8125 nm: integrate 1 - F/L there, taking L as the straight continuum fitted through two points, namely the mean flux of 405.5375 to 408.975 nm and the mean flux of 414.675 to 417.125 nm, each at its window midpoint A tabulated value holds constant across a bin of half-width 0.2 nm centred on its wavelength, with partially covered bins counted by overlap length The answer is 0.10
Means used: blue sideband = 1.78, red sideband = 2.13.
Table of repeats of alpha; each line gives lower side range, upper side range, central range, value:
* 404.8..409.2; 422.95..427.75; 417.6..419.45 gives -0.46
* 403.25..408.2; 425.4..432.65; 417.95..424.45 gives 0.39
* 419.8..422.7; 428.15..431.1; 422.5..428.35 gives 0.34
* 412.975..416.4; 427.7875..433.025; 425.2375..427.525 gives 0.34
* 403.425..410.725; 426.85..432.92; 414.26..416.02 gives -0.12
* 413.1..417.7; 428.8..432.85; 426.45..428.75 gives 0.25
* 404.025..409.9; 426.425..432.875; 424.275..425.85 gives 0.25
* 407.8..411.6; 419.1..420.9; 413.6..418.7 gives -0.11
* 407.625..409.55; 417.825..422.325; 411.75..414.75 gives 0.16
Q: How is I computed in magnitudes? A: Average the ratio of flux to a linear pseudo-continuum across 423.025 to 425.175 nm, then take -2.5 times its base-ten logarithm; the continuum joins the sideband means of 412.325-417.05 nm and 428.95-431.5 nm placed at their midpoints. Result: 0.167 mag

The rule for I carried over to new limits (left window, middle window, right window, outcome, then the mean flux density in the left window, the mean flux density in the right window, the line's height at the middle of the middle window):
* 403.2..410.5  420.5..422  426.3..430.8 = -0.08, 1.73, 1.92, 1.86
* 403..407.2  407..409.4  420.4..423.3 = -0.22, 1.57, 1.53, 1.56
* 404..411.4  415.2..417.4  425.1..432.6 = -0.12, 1.78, 2.04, 1.89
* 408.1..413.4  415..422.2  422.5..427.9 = -0.15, 1.96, 1.67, 1.81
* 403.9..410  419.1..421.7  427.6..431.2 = -0.11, 1.76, 1.94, 1.87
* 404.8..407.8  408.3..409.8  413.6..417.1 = -0.18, 1.66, 2.03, 1.77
